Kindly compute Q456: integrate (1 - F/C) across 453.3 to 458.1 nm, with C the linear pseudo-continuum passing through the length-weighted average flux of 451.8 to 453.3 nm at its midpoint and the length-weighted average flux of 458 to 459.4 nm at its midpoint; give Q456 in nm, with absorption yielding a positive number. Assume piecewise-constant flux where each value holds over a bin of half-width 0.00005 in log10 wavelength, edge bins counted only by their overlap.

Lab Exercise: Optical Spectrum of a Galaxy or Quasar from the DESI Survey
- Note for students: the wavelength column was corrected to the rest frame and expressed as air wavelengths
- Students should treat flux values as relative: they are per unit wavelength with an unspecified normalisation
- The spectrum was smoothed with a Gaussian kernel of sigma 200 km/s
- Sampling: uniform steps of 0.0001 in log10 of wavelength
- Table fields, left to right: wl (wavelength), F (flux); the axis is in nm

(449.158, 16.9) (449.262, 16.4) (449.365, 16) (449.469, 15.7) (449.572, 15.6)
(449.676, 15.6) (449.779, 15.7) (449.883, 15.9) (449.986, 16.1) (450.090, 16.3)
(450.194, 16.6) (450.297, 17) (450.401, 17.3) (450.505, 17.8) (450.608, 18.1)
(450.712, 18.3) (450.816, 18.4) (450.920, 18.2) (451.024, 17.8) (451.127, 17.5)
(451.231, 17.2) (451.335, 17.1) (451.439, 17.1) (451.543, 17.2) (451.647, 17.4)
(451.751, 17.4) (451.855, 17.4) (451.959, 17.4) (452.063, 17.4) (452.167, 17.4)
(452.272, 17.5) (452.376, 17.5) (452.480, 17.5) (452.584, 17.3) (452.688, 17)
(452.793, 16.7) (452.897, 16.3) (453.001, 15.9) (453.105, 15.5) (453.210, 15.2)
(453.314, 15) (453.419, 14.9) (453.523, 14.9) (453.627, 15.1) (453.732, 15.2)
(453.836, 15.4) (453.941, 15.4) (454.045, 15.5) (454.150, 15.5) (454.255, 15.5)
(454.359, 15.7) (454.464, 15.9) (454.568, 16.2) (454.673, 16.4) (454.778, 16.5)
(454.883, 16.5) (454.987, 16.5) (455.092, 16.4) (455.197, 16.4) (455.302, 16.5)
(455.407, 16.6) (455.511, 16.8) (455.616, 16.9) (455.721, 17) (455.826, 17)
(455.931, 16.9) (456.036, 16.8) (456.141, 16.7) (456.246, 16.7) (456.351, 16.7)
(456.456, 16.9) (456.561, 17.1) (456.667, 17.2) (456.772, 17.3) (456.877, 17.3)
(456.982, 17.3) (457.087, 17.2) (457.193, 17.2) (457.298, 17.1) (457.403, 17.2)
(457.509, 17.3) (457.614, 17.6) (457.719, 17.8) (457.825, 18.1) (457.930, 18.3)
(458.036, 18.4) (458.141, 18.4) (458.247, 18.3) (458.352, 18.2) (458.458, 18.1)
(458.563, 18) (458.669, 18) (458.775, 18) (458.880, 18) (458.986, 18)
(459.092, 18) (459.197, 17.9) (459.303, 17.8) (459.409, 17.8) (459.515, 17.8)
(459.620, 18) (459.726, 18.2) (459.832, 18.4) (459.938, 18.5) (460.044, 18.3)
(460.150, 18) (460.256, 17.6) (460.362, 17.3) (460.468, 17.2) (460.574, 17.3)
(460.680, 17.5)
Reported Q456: 0.24 nm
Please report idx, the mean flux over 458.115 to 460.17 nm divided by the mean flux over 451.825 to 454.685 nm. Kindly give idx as 1.1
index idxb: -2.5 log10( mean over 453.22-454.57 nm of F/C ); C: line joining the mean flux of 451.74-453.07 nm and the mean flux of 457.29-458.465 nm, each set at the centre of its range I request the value 0.13 mag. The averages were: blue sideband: 17.1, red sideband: 17.9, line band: 15.4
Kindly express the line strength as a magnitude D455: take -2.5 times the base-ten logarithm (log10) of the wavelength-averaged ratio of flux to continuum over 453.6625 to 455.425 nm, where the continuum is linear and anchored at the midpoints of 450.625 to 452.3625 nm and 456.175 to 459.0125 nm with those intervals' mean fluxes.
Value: 0.104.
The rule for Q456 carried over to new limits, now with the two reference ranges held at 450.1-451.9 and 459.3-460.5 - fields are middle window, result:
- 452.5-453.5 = 0.091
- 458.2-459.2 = -0.011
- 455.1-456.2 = 0.060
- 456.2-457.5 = 0.049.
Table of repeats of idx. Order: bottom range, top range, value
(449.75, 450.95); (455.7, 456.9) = 0.99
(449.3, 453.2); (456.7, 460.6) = 1.05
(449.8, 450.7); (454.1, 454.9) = 0.95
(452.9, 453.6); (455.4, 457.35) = 1.11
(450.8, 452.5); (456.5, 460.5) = 1.02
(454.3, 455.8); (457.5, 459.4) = 1.09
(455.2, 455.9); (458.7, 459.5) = 1.07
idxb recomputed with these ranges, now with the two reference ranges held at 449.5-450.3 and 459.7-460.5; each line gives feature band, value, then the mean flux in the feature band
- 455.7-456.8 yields 0.02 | 16.9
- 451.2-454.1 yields 0.01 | 16.4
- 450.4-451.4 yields -0.10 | 17.8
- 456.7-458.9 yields -0.02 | 17.8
